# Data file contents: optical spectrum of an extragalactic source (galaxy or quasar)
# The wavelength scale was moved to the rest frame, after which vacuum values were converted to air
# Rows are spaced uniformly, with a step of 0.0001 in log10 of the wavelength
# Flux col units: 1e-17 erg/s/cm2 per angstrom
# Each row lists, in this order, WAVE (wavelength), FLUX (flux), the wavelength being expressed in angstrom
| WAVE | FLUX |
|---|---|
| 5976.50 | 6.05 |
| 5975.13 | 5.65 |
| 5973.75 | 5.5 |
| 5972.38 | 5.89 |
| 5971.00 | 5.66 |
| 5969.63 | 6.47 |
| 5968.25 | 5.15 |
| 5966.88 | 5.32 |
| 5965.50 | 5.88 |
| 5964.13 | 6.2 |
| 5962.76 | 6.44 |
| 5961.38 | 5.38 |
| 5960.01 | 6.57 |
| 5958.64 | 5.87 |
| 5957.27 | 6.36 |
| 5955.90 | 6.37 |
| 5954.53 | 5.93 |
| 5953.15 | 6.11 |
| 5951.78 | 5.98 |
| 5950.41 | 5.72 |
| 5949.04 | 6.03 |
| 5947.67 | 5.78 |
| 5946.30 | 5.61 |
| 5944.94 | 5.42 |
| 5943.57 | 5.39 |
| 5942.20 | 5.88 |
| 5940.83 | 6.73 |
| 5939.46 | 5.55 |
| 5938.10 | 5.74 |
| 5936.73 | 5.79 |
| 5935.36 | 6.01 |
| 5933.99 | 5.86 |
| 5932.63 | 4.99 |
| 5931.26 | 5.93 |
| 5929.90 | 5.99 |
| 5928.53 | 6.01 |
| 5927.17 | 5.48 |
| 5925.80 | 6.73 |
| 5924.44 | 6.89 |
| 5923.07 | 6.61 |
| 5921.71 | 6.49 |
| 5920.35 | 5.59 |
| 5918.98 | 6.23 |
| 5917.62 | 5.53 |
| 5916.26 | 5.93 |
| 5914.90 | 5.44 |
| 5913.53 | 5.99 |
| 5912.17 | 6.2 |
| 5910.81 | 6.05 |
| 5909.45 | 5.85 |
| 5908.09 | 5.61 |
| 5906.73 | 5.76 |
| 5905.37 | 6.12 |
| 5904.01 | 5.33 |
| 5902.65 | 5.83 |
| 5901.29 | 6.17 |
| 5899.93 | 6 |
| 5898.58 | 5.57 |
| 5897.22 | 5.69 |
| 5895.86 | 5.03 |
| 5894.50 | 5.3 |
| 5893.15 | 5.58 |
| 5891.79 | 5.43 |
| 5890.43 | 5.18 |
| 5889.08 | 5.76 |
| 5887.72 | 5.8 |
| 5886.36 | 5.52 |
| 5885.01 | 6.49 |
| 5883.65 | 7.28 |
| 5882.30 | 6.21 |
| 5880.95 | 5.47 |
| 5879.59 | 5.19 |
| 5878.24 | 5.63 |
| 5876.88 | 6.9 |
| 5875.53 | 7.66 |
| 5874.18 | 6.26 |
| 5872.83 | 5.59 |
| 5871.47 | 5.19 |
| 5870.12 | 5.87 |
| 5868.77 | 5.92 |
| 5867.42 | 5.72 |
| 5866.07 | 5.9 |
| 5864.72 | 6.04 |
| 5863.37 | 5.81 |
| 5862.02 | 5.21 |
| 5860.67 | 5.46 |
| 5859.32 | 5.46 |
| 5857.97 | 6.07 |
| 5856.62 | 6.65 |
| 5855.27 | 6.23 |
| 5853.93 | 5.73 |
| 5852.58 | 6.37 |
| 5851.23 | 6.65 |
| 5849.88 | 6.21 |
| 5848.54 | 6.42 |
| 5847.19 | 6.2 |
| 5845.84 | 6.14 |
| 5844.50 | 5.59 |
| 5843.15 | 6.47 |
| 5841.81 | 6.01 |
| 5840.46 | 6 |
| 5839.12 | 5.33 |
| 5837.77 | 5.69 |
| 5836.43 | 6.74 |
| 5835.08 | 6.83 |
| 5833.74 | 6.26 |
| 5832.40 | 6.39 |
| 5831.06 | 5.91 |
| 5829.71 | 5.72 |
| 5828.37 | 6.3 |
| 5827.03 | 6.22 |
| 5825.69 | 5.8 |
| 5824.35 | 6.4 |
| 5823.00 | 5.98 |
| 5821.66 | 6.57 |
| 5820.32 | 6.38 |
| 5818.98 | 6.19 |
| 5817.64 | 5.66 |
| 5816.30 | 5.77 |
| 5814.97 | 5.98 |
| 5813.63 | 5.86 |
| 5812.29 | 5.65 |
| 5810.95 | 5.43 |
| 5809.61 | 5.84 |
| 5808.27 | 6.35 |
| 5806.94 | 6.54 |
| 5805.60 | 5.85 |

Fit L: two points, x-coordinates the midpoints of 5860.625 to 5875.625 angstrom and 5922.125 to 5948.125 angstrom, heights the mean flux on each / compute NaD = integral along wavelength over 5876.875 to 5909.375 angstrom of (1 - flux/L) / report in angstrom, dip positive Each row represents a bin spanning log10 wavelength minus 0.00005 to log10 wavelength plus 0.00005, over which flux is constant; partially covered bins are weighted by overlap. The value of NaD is 0.58 angstrom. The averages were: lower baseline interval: 5.84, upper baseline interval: 5.92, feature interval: 5.76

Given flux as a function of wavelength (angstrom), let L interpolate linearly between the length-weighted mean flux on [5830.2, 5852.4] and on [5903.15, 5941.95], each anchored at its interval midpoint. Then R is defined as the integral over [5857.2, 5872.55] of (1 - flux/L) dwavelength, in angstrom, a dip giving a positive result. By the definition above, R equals 1.03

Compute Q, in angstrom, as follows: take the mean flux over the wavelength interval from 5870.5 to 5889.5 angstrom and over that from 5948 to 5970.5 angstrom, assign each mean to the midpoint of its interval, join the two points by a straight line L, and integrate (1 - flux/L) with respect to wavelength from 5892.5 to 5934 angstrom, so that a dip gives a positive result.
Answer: 1.14 angstrom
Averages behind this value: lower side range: 6.07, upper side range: 5.98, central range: 5.87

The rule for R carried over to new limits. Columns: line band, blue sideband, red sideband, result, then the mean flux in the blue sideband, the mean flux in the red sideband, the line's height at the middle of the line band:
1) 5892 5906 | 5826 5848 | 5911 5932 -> 1.0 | 6.11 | 6.07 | 6.08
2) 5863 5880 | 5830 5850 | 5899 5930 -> 0.2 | 6.14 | 5.99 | 6.07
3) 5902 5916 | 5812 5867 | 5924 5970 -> 0.3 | 6.06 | 5.92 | 5.97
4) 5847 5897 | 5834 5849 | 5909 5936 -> 1.2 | 6.13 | 5.99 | 6.08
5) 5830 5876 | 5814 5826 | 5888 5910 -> -1.2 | 6.08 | 5.64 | 5.9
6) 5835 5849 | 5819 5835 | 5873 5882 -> 0.2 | 6.2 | 6.15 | 6.19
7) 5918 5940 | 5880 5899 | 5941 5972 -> -0.6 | 5.73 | 5.9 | 5.83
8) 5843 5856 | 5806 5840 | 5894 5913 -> -0.5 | 6.07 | 5.76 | 5.97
